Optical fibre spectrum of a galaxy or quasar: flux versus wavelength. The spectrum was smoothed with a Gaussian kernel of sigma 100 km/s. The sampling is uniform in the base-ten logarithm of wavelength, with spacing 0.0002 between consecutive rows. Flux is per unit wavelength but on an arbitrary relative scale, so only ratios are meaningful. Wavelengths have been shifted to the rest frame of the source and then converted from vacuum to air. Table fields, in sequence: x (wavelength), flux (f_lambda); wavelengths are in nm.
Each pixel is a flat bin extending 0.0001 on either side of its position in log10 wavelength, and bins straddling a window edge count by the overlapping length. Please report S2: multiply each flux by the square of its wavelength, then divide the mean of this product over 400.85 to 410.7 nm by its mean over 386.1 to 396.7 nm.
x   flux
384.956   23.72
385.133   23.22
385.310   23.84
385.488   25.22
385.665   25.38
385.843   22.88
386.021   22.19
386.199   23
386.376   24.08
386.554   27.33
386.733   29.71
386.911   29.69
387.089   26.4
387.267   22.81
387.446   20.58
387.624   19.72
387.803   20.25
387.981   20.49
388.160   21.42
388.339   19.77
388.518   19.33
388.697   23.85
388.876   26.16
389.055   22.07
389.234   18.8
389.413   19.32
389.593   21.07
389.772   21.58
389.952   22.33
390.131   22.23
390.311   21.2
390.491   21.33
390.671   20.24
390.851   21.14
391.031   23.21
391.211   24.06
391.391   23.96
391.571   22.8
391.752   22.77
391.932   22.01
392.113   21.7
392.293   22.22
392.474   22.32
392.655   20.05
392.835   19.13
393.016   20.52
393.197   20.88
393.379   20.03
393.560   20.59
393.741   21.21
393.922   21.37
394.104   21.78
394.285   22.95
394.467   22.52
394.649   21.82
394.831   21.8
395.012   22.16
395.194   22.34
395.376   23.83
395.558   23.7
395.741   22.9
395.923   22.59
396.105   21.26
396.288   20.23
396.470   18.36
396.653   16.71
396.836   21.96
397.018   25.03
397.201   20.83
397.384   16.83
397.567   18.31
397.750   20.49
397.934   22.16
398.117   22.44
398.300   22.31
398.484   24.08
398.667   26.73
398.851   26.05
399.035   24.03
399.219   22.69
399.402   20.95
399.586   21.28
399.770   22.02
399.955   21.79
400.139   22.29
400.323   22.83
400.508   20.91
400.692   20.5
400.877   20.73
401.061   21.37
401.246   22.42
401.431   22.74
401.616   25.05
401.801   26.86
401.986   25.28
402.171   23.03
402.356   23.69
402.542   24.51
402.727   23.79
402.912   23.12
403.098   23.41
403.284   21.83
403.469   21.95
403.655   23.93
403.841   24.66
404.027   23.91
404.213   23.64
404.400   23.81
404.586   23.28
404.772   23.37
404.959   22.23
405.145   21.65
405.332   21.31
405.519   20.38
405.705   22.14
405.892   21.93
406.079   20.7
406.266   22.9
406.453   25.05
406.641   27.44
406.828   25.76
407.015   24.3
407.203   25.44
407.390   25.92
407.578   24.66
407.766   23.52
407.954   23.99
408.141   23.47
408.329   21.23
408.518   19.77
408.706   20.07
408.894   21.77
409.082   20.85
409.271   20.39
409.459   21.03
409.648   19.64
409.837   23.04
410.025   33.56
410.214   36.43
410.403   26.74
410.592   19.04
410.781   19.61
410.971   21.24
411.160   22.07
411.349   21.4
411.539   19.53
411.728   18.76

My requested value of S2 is 1.1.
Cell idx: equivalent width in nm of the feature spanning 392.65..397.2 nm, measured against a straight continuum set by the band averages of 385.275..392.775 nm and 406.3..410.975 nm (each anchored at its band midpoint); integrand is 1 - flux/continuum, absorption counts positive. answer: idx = 0.30 nm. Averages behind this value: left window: 22.6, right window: 23.8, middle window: 21.4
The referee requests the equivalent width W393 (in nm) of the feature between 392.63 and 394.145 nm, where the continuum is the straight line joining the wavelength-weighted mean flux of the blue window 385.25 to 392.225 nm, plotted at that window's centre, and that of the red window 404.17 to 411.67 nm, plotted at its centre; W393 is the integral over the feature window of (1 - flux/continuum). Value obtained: 0.15 nm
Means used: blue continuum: 22.7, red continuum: 23.1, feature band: 20.6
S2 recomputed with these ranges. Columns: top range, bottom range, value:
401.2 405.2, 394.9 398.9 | 1.11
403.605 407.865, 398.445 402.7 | 1.05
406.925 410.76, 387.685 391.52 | 1.21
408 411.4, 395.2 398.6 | 1.14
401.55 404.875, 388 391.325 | 1.18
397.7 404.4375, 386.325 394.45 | 1.10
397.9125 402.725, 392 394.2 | 1.14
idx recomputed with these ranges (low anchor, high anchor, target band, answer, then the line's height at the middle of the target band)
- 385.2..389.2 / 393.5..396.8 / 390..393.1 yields 0.08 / 22.4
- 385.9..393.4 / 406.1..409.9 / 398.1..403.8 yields -0.10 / 22.7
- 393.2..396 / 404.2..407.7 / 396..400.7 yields 0.18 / 22.5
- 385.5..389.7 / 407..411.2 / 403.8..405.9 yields 0.06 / 23.3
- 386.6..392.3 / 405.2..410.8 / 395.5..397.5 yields 0.17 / 22.8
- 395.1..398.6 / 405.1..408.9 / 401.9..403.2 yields -0.09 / 22.3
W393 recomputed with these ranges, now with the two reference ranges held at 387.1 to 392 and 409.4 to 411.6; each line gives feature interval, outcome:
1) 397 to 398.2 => 0.100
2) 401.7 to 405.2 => -0.085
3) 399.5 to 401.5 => 0.093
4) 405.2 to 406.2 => 0.082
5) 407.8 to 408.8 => 0.072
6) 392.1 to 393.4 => 0.069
